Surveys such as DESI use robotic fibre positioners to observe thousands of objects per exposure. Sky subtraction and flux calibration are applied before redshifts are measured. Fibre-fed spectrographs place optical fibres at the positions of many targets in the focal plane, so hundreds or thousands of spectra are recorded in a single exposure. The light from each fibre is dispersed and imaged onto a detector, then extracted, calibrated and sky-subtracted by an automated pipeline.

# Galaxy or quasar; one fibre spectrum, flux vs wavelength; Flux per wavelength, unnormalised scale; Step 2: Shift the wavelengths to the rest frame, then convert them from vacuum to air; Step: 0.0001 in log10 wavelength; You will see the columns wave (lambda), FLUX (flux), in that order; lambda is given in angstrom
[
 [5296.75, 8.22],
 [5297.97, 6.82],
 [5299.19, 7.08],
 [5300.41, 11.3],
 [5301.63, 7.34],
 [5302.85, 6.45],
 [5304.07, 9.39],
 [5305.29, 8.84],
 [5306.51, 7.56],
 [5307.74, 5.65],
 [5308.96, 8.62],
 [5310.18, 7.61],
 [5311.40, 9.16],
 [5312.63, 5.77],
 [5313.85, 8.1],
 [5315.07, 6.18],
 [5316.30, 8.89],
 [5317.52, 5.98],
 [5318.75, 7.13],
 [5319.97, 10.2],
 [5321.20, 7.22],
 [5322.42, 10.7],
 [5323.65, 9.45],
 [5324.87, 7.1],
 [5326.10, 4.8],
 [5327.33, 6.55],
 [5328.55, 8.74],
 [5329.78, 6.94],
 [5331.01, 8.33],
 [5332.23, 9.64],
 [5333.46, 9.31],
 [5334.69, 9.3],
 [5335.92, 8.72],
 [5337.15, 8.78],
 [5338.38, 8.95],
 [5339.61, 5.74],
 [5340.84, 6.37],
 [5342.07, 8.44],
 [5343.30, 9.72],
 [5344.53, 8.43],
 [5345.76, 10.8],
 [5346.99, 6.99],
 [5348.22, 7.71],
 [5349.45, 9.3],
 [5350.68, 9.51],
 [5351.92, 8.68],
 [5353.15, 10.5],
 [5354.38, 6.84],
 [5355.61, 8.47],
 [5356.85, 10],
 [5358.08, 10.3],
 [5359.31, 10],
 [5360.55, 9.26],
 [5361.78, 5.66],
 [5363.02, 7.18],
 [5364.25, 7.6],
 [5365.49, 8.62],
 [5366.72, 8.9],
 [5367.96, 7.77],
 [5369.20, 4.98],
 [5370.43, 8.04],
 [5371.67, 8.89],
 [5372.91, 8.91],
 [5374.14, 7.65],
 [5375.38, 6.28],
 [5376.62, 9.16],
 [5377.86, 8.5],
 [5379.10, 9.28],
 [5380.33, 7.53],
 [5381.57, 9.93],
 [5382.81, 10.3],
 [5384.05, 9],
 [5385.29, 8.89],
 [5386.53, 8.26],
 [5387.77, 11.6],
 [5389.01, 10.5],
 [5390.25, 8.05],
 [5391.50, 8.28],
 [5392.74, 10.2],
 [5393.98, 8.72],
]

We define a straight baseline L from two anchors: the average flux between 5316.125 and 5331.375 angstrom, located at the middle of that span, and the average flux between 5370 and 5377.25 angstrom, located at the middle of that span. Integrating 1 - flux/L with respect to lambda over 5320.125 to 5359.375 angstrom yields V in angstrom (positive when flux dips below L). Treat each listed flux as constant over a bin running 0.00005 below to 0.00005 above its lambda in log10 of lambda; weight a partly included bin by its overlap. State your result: -2.9 angstrom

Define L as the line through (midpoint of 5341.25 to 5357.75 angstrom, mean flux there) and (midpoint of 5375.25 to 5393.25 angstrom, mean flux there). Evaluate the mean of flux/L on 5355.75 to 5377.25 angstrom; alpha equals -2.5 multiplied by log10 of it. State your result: 0.10 mag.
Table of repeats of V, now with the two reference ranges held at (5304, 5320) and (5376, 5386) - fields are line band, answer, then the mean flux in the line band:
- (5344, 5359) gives -0.92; 8.99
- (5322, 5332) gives 0.14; 7.84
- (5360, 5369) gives 1.05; 7.71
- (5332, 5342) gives -0.18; 8.3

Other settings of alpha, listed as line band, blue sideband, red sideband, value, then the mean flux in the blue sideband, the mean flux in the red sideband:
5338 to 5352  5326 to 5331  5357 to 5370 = -0.10 mag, 7.15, 8.1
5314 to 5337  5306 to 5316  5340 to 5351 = -0.03 mag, 7.37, 8.51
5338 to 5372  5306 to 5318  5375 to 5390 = 0.01 mag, 7.36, 9.12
